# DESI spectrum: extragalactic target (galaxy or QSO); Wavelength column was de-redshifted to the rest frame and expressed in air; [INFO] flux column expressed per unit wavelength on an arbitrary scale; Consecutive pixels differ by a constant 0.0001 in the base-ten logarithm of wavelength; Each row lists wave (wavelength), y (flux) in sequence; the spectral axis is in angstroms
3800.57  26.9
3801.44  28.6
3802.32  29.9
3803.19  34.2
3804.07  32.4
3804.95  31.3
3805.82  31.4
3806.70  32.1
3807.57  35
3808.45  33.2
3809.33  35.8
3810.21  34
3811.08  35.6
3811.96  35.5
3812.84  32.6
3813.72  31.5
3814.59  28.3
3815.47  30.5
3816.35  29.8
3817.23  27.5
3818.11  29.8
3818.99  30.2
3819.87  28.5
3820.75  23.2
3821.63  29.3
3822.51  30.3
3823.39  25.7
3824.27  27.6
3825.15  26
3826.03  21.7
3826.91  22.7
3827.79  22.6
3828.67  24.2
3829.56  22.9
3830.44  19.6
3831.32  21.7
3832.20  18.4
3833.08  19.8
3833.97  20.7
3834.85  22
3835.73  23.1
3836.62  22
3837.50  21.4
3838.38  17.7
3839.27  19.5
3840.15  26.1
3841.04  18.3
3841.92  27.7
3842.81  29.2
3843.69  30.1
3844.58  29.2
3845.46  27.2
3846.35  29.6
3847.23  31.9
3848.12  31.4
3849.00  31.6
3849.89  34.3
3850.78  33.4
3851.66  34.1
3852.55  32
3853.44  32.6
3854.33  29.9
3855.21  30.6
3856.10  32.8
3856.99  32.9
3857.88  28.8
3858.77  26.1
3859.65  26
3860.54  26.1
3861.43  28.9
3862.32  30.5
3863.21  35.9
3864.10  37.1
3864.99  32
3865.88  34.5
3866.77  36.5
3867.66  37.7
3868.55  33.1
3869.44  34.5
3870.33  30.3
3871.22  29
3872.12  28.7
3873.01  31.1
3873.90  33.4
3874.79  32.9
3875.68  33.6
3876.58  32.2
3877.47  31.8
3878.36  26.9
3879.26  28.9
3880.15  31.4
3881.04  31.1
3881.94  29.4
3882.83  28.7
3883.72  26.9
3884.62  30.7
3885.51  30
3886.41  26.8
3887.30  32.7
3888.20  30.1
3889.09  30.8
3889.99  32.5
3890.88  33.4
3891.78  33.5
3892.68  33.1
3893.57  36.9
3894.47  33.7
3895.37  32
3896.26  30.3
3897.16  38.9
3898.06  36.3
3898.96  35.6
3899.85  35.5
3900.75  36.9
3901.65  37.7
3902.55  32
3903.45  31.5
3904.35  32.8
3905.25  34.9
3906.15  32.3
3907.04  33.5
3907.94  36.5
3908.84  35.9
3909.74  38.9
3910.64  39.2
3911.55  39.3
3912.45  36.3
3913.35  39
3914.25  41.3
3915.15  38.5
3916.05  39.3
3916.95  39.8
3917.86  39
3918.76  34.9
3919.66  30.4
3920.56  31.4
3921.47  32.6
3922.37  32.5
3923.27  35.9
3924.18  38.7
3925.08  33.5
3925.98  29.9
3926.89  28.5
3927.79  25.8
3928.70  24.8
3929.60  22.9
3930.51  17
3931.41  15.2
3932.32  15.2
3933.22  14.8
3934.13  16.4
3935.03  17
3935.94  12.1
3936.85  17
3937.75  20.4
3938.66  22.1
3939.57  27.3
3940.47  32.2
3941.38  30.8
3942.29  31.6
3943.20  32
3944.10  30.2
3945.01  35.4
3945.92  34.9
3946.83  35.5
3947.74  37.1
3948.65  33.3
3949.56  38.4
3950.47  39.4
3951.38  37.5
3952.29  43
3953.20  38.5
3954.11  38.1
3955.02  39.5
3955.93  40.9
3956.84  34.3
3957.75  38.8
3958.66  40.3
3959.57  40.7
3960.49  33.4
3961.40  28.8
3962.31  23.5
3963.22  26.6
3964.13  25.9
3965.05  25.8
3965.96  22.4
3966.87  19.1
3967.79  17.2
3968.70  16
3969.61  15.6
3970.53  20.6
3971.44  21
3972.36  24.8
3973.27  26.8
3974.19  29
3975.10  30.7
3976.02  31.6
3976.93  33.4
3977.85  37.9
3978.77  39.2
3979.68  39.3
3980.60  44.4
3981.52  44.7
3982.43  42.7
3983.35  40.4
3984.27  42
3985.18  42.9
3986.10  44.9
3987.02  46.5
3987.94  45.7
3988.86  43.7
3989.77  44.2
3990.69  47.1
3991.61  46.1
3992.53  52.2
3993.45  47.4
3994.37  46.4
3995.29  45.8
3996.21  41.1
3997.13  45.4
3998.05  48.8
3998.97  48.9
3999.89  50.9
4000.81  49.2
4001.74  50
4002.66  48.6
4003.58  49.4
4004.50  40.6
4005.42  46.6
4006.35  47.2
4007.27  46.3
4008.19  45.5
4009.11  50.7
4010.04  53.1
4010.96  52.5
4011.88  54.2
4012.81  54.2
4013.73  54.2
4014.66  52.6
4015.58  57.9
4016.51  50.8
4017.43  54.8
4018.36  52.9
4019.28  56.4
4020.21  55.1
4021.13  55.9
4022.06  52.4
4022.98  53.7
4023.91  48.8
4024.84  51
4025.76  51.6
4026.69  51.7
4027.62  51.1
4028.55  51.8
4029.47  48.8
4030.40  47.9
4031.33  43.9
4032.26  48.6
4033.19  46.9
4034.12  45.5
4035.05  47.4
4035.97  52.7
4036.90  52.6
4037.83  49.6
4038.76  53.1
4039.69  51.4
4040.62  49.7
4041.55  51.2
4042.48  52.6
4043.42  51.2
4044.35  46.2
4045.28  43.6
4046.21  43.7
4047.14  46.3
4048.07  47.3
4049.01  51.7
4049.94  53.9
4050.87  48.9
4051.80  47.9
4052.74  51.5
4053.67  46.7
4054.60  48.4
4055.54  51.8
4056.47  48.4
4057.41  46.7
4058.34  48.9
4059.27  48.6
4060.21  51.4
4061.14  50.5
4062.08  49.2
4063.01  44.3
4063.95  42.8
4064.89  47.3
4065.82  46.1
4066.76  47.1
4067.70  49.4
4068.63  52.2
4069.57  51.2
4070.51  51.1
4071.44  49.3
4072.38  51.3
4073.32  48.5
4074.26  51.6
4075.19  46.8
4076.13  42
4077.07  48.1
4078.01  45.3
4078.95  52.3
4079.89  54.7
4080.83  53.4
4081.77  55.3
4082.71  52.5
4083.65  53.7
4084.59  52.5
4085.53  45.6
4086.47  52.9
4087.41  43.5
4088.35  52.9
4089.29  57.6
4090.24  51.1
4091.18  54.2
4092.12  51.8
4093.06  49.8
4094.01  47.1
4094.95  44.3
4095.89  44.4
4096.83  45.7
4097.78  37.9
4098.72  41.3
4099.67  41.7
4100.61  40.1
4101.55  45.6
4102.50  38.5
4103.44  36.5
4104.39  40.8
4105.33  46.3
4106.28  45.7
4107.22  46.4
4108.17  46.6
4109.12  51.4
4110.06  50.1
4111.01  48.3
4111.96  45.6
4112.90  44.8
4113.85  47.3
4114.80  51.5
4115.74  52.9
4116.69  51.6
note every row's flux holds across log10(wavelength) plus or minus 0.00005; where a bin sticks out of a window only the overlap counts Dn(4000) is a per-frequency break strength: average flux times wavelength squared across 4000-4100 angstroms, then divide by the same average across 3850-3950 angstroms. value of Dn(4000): 1.7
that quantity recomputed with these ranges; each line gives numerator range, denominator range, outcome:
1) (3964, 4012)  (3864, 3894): 1.33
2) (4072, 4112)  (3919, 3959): 1.71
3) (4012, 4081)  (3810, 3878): 1.93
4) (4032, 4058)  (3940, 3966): 1.50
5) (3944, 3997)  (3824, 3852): 1.52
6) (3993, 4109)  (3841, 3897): 1.72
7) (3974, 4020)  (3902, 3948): 1.58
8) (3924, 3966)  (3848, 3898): 0.97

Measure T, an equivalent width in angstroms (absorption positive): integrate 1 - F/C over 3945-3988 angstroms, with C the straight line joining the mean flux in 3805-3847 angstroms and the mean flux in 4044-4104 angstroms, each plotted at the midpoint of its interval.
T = 5.7 angstroms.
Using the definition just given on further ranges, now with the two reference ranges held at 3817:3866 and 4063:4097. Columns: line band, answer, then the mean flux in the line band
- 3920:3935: 4.0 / 25.7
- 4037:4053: -1.1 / 49.4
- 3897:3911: -1.0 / 35.4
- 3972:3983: 1.2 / 35.5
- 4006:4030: -4.6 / 52.2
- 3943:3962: 0.5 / 36.6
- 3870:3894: 0.0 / 31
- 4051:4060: -0.3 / 48.8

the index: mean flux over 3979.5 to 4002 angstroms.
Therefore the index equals 45.7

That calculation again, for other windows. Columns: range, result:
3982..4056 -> 49.1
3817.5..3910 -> 29.9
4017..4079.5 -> 49.5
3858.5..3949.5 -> 31.3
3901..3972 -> 30.7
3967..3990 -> 34.3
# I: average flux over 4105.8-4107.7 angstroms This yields 46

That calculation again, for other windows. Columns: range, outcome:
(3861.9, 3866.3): 34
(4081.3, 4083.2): 53.9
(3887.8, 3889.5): 30.5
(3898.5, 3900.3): 35.6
